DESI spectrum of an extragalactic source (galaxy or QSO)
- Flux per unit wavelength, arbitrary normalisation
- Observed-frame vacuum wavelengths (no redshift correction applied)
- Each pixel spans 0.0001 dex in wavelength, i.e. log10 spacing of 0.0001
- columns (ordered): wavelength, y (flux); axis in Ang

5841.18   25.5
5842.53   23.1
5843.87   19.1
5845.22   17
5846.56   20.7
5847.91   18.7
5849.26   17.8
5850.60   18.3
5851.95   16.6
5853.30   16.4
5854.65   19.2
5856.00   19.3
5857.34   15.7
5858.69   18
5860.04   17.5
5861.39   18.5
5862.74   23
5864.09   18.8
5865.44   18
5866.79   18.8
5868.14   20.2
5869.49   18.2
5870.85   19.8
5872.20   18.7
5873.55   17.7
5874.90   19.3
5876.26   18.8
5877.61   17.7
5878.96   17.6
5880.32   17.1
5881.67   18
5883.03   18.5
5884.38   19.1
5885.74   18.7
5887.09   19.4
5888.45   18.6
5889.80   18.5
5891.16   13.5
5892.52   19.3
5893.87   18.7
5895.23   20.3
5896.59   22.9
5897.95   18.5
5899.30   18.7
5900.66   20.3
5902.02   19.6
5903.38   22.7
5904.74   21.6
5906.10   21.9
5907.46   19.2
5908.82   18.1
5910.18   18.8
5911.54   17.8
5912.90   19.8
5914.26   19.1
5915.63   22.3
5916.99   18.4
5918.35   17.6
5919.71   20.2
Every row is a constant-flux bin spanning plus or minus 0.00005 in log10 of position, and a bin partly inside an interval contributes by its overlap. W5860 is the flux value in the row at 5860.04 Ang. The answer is 17.5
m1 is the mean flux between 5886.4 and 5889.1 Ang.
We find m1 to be 19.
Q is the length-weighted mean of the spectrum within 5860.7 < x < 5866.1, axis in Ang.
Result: 19.6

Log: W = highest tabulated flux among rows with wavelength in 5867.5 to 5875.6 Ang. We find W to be 20.2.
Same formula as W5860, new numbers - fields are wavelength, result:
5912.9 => 19.8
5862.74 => 23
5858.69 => 18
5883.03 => 18.5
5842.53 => 23.1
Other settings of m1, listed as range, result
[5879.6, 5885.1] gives 18.1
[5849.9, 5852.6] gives 17.5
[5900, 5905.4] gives 21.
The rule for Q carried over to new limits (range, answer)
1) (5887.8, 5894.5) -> 17.7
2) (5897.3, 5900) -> 18.7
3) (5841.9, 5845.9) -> 19.7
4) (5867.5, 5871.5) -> 19.4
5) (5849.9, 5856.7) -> 18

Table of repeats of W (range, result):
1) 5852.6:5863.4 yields 23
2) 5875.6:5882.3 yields 18.8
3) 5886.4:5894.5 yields 19.4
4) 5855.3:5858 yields 19.3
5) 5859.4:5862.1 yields 18.5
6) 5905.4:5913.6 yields 21.9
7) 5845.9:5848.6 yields 20.7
